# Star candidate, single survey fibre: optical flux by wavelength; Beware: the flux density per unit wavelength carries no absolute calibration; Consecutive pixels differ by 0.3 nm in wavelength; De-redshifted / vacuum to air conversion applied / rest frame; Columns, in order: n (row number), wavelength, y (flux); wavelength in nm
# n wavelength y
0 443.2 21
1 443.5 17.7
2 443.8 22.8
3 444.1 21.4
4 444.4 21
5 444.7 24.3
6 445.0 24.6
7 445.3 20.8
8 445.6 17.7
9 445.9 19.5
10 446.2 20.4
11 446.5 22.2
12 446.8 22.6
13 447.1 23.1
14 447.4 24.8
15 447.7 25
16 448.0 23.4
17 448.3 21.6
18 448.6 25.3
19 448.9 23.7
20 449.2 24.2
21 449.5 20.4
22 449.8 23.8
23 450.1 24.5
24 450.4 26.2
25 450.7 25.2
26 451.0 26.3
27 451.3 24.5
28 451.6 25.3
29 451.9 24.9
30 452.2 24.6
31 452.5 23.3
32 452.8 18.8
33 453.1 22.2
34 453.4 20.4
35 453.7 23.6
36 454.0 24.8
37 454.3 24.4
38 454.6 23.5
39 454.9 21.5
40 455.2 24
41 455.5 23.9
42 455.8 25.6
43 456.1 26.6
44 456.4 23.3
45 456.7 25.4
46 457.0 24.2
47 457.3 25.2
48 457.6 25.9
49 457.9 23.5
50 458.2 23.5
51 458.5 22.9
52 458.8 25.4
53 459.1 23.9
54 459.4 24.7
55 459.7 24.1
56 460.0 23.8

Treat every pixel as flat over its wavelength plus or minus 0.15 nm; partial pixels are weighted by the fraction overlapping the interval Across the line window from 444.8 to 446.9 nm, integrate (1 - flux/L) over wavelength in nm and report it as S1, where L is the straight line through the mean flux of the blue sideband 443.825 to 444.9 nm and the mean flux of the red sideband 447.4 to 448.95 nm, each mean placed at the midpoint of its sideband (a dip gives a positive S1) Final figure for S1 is 0.17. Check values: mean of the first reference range 22.4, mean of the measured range 21.2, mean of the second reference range 23.9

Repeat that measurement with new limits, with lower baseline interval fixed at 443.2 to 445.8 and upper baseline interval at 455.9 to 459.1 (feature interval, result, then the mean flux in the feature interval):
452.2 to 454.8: 0.092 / 22.7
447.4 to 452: -0.351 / 24.3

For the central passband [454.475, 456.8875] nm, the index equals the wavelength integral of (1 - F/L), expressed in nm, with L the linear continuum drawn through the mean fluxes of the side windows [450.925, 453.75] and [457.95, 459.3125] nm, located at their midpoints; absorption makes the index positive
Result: -0.06 nm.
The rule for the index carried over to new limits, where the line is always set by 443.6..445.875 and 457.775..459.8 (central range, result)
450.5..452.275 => -0.19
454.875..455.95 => -0.03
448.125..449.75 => -0.06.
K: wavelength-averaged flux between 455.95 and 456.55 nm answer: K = 25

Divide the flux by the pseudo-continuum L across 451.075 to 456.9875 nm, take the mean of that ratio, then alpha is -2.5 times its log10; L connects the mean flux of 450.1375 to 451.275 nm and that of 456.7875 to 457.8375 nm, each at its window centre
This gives 0.07 mag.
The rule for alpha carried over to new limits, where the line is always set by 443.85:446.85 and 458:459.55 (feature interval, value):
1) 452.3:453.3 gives 0.07 mag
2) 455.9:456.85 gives -0.07 mag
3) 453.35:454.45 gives -0.02 mag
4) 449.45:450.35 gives -0.06 mag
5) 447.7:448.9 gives -0.08 mag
